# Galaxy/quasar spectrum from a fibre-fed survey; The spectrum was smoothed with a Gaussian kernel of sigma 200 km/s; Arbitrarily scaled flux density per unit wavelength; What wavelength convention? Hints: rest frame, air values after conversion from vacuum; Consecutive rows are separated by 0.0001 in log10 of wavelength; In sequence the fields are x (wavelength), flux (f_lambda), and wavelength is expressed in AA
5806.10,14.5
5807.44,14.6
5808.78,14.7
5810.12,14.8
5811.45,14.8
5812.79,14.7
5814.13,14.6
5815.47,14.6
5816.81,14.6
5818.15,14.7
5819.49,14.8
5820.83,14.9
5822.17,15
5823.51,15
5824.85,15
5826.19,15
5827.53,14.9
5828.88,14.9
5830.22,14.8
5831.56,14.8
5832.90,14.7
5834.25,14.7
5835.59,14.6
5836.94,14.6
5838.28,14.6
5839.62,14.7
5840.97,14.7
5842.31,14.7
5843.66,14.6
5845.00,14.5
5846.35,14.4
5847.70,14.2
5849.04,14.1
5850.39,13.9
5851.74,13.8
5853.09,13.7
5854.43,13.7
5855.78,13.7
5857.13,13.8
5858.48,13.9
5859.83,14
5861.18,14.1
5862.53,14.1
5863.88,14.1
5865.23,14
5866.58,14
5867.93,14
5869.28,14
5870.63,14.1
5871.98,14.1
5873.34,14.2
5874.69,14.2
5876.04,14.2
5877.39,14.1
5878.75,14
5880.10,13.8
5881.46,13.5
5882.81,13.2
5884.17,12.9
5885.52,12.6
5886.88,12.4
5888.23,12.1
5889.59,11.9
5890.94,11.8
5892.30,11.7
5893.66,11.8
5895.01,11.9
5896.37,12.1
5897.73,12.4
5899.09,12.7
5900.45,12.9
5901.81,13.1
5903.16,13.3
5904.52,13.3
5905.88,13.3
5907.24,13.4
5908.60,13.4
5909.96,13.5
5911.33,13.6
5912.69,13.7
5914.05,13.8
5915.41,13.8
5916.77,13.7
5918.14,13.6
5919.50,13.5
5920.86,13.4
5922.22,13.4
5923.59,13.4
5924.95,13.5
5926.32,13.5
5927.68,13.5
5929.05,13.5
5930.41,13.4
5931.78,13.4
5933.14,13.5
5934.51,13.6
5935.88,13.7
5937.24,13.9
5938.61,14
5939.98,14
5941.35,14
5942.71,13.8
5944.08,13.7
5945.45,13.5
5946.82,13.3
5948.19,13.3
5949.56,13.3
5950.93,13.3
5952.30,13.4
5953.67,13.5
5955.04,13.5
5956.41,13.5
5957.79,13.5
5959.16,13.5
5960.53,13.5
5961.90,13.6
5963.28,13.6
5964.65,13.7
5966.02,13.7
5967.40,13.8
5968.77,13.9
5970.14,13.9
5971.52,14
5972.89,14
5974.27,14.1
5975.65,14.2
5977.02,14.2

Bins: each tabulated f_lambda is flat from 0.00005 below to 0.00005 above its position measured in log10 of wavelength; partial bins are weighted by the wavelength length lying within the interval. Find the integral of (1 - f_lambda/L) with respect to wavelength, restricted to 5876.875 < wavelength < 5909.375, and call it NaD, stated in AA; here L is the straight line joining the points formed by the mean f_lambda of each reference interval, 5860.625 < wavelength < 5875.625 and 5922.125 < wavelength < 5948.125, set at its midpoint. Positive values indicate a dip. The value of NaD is 2.6 AA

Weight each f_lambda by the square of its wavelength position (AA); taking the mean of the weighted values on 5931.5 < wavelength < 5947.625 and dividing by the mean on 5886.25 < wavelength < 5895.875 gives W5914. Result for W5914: 1.2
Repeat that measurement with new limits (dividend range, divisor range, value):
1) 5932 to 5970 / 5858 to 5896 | 1.04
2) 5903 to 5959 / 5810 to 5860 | 0.96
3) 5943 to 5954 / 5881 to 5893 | 1.10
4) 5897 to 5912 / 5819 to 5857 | 0.93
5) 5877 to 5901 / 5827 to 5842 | 0.87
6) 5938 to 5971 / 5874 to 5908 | 1.08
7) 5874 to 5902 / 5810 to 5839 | 0.89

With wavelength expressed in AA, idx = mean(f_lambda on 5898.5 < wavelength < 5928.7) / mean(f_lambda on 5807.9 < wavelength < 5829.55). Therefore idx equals 0.9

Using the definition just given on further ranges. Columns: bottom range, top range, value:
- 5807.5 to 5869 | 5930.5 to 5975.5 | 0.94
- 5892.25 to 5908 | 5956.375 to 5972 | 1.08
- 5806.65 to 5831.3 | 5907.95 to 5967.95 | 0.92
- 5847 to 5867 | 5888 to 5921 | 0.93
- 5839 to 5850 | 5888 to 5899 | 0.83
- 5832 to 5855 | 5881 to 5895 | 0.86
